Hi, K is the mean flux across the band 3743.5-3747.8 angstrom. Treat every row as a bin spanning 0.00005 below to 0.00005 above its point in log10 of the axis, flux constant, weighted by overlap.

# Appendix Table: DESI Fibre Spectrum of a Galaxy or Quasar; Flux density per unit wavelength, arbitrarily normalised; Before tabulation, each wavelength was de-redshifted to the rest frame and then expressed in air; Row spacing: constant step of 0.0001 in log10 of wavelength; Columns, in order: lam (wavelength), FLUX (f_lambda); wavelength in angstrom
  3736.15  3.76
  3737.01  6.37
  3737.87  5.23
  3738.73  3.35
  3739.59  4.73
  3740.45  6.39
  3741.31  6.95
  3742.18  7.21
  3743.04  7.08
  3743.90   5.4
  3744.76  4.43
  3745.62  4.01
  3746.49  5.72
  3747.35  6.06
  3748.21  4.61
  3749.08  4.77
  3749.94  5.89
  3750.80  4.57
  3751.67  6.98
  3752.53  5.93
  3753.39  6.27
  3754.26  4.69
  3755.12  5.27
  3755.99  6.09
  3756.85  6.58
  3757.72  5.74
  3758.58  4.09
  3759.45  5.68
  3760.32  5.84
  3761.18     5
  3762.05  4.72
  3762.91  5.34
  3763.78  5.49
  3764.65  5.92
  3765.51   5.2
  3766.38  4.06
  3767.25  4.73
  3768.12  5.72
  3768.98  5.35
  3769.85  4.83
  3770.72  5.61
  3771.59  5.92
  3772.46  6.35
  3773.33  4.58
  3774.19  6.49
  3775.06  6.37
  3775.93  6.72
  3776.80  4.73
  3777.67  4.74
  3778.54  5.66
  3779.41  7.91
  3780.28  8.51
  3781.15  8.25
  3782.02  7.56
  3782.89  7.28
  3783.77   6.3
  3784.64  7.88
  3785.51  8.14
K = 5.12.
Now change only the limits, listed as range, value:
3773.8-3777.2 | 6.08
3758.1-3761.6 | 5.17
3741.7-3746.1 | 5.63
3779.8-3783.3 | 7.91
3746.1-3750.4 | 5.41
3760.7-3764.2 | 5.15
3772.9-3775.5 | 5.83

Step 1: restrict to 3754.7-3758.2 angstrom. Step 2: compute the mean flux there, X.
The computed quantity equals 5.9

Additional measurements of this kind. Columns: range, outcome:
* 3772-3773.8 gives 5.52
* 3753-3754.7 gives 5.46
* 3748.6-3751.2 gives 5.08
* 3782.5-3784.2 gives 6.74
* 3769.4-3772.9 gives 5.66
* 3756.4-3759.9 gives 5.52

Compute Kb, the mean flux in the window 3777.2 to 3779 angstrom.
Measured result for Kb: 5.23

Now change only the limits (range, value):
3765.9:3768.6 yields 4.85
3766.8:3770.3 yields 5.15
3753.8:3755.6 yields 5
